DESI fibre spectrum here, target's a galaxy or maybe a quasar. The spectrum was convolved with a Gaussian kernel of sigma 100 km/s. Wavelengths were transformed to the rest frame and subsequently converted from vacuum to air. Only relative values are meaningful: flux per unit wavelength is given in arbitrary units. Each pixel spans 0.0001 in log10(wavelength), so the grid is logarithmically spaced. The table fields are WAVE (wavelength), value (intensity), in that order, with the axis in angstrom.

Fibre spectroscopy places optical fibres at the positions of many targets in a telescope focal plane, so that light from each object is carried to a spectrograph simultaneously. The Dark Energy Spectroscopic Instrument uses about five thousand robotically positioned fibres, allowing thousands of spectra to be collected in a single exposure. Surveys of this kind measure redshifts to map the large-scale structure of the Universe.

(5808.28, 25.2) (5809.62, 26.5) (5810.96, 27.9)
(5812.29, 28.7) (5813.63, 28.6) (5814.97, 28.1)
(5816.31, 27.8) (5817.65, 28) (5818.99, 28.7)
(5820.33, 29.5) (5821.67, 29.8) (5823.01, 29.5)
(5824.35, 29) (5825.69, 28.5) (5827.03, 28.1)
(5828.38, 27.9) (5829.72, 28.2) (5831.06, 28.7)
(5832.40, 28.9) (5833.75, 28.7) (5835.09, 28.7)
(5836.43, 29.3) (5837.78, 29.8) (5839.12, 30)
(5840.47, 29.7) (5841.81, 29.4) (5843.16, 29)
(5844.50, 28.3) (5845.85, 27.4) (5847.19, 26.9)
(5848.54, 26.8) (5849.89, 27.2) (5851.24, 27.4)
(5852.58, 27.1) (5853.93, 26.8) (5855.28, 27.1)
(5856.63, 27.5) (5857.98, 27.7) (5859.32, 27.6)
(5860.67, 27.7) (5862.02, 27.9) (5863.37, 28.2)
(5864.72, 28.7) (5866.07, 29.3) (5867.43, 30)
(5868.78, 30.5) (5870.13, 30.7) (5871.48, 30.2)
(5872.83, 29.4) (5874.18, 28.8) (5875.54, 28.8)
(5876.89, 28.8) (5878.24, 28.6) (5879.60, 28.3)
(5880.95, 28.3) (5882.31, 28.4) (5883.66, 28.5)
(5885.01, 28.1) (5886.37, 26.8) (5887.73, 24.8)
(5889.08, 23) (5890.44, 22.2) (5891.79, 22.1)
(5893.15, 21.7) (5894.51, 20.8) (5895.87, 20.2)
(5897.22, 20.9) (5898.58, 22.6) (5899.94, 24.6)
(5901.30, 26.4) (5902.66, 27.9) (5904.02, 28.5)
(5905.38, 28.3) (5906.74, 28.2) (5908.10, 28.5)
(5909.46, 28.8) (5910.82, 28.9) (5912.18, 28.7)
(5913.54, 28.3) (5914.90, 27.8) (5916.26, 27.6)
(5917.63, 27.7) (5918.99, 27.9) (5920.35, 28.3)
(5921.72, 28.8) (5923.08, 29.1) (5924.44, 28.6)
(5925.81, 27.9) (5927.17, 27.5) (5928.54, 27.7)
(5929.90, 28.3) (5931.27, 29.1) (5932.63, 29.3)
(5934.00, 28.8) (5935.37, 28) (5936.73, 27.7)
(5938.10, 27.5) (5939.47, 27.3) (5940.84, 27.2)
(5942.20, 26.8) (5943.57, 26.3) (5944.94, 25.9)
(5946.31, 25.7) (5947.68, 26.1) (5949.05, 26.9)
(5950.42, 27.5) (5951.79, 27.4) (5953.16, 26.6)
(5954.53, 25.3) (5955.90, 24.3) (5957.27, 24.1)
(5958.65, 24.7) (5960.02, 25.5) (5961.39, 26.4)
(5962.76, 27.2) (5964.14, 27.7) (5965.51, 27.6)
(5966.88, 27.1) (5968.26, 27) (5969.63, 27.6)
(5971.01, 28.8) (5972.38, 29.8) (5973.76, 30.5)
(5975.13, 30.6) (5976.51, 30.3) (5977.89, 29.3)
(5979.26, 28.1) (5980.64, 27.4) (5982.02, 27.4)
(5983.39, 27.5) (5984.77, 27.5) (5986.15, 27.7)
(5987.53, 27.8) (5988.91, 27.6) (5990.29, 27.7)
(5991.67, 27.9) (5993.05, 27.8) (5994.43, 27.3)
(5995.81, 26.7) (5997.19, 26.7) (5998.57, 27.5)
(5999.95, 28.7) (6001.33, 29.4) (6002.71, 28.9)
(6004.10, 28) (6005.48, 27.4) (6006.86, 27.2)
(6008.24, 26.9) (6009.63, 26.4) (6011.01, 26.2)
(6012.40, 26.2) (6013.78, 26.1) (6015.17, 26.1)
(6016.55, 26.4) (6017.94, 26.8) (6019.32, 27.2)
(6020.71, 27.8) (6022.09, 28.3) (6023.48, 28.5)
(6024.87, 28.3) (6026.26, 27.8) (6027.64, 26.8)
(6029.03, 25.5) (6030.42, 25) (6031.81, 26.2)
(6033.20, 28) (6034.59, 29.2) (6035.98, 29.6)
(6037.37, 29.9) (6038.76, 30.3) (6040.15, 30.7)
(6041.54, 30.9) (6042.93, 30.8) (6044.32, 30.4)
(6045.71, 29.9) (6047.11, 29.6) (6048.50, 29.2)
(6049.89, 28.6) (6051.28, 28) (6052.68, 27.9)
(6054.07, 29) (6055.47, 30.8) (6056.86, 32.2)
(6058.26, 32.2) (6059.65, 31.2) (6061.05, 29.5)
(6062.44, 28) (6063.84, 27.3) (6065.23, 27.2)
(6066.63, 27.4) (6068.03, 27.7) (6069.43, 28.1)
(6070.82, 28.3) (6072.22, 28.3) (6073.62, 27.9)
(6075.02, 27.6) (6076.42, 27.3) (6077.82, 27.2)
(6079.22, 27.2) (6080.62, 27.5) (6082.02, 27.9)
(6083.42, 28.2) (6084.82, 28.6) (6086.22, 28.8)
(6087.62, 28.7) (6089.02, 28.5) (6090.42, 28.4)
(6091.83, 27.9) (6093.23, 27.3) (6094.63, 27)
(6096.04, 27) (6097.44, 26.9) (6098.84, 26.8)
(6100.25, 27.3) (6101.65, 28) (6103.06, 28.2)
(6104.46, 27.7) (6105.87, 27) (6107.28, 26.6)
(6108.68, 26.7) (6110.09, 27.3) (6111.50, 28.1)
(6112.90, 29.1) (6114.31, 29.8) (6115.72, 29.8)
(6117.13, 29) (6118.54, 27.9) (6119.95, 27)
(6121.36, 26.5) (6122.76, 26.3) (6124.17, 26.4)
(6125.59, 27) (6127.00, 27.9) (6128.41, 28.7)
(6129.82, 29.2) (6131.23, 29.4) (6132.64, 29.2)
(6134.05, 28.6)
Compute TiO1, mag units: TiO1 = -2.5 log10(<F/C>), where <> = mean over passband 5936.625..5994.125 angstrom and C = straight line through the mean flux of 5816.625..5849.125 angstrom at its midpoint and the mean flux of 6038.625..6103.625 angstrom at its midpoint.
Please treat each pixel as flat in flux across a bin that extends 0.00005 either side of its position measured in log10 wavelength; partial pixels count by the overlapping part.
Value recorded 0.05 mag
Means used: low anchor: 28.7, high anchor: 28.6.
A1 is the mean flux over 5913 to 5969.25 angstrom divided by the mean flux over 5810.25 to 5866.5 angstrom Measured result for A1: 0.96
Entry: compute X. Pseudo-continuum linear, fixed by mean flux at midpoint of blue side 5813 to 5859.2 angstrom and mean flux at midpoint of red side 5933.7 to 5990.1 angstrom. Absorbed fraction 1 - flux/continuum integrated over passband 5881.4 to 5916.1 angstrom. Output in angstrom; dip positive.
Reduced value 2.5 angstrom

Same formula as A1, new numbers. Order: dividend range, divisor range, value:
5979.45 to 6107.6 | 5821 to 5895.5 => 1.01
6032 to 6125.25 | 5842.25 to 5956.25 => 1.04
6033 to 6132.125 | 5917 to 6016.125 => 1.03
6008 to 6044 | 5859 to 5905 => 1.04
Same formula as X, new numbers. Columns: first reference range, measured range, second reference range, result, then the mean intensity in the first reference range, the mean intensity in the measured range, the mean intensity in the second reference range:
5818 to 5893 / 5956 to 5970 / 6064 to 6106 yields 0.78 angstrom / 28.1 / 26.4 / 27.7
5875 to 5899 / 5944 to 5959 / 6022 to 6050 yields 0.46 angstrom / 25.2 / 25.9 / 28.7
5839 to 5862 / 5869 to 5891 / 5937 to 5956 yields -0.30 angstrom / 27.8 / 27.8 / 26.6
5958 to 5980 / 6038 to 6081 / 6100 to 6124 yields -1.73 angstrom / 28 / 29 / 27.8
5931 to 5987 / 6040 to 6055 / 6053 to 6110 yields -0.86 angstrom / 27.4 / 29.5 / 28.1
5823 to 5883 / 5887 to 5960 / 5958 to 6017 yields 3.98 angstrom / 28.5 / 26.5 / 27.6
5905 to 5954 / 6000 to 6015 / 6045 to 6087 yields 0.52 angstrom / 27.8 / 27.3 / 28.6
